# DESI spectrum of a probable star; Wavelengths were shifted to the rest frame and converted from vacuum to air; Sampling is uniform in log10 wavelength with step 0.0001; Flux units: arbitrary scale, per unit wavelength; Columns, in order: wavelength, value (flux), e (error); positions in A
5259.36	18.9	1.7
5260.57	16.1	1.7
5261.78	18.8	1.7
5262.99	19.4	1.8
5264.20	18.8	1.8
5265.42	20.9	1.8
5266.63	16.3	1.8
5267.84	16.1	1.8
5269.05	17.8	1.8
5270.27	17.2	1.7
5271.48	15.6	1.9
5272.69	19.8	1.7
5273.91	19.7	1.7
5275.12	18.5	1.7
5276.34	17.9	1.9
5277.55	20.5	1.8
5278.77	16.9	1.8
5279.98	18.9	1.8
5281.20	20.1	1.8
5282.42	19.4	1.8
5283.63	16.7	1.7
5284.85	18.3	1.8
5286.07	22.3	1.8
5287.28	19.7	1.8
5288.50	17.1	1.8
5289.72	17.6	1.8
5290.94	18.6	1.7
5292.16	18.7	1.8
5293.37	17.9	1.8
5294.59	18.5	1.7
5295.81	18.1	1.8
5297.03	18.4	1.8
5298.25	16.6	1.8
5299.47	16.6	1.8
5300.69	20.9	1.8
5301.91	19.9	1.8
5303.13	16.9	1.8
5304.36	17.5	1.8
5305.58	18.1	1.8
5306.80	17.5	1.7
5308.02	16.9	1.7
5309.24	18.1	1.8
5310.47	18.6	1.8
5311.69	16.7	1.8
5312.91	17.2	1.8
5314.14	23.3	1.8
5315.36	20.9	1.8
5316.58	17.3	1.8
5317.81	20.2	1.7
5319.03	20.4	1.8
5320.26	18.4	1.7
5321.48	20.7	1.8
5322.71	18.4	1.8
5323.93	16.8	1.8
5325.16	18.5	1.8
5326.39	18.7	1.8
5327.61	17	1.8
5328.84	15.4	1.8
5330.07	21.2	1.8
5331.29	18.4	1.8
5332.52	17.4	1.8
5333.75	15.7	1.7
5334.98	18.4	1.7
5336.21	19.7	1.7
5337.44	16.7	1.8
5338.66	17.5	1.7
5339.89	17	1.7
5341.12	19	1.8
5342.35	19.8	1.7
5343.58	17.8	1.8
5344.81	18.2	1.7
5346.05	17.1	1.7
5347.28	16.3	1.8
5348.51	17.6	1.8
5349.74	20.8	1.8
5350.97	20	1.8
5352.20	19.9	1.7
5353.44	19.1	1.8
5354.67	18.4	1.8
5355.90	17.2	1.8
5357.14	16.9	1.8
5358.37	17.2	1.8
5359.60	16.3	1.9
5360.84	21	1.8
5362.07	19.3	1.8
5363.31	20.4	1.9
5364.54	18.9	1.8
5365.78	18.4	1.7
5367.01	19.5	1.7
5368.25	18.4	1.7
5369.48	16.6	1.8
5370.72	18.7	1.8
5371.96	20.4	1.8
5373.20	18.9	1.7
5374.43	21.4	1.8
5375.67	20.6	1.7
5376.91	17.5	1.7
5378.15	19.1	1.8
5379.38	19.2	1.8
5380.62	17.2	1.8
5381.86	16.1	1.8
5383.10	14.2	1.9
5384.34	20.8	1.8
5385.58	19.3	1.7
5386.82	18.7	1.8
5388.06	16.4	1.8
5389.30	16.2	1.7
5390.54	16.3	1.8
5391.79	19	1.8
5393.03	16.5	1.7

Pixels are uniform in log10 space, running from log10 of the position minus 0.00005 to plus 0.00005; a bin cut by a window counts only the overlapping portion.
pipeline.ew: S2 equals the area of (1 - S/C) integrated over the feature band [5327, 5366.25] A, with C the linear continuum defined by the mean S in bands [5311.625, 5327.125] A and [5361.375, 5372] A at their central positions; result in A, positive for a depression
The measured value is 1.52 A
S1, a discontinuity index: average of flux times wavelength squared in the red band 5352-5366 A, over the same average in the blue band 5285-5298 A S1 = 1.0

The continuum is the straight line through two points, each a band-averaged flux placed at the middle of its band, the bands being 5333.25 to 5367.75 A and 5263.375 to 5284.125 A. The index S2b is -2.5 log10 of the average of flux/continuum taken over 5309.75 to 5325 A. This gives -0.04 mag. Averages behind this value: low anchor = 18.3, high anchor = 18.4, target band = 19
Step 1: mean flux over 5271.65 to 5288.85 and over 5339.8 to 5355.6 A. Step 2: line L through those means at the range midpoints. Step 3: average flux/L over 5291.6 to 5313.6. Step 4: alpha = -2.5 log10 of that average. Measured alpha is 0.05 mag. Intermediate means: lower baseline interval 18.9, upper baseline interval 18.6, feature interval 18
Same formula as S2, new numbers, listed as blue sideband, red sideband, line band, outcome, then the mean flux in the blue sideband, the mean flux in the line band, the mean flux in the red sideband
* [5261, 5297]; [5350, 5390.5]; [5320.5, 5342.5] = 0.5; 18.5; 18.1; 18.5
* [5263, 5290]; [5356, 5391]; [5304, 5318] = 0.0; 18.5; 18.5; 18.3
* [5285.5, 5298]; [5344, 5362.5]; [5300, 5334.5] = 0.1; 18.6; 18.5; 18.3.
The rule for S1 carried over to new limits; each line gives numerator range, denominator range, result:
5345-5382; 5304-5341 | 1.03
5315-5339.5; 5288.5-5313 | 1.03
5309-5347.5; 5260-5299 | 1.02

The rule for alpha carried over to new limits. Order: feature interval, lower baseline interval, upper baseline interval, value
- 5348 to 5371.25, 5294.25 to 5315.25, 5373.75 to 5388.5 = -0.02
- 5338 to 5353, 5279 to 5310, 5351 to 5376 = 0.02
